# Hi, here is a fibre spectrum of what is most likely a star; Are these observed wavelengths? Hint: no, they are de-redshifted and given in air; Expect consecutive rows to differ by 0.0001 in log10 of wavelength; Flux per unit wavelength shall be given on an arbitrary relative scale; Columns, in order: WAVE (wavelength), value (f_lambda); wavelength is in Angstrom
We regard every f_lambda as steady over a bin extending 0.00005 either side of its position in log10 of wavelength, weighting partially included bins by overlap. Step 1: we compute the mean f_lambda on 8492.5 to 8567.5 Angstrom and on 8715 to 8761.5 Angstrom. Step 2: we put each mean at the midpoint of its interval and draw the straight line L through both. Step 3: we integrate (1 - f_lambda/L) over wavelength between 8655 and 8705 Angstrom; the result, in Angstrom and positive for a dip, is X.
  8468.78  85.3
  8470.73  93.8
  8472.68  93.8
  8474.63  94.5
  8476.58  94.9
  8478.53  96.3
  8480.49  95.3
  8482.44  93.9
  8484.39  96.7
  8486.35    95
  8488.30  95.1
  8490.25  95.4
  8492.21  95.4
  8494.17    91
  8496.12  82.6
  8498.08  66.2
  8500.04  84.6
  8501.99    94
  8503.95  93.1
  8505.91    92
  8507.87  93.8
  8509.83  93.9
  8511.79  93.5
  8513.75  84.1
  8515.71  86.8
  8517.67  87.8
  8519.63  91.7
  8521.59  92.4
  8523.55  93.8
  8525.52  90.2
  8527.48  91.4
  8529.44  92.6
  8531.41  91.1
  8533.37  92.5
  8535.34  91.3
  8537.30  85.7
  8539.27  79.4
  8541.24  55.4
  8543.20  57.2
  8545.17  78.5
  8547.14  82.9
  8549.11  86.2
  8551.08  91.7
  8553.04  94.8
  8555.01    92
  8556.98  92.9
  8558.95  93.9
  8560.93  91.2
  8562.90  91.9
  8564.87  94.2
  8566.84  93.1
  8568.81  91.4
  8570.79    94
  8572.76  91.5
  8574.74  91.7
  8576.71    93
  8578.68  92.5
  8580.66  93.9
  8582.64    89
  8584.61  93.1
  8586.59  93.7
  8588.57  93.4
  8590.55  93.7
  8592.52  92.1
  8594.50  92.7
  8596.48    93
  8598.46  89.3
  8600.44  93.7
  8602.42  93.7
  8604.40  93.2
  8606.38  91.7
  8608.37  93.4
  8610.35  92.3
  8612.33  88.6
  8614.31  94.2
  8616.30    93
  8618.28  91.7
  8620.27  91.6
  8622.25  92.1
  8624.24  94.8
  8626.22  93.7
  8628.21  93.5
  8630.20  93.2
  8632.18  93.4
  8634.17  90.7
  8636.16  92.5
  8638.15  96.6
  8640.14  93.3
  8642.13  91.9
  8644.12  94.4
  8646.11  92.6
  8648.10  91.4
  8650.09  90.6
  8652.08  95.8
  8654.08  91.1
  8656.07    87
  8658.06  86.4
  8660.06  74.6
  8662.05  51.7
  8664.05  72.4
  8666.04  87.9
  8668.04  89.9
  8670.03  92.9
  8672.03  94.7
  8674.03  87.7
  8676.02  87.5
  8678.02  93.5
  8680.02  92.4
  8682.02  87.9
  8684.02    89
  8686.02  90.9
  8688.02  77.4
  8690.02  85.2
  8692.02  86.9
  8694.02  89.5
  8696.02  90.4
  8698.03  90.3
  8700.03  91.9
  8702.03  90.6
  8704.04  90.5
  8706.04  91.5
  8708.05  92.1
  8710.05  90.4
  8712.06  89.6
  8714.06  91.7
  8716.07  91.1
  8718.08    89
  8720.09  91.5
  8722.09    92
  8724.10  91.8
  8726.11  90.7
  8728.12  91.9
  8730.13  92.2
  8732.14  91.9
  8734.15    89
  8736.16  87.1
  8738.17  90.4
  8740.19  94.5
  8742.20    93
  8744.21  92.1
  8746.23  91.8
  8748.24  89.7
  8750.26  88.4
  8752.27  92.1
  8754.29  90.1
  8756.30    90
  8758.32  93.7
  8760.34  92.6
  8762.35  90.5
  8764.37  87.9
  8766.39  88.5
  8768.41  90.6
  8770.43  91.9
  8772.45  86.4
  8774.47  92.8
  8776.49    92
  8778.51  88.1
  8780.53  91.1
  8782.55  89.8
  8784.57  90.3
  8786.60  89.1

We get 2.1 Angstrom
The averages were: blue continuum 87.7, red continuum 91.2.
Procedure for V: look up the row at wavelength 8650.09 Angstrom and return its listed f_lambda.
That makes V 90.6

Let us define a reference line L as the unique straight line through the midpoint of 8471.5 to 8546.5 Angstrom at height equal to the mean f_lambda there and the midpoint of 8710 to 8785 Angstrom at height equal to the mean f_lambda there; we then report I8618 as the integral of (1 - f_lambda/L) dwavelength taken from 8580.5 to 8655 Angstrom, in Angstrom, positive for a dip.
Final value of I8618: -2.5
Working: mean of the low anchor 88.7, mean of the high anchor 90.8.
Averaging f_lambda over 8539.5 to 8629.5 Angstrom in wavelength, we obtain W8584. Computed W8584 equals 90.3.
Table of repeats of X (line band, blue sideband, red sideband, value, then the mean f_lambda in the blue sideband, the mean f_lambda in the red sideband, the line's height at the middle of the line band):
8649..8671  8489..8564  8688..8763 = 1.5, 87.8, 90.6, 89.7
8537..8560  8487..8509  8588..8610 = 2.2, 89.5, 92.7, 91.1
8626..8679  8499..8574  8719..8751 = 0.7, 88.6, 91.1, 90.1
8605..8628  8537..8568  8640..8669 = -1.9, 85.1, 85.8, 85.6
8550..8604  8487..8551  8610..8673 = -2.7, 87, 89.7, 88.3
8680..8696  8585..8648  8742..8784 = 0.8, 92.8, 90.6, 91.7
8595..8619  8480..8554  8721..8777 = -0.8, 88.1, 90.9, 89.2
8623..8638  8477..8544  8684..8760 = -0.6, 88.7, 90.3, 89.6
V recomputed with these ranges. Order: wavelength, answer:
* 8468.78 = 85.3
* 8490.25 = 95.4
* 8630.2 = 93.2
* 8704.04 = 90.5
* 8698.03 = 90.3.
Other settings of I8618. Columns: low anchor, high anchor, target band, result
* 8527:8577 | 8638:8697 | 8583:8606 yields -1.33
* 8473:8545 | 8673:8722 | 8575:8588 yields -0.50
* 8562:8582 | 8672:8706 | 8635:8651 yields -0.42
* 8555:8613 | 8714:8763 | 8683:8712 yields 0.77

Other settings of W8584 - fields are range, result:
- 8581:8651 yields 92.6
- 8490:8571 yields 88.1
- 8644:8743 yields 88.9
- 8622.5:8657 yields 92.7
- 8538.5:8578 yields 87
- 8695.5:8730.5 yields 91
